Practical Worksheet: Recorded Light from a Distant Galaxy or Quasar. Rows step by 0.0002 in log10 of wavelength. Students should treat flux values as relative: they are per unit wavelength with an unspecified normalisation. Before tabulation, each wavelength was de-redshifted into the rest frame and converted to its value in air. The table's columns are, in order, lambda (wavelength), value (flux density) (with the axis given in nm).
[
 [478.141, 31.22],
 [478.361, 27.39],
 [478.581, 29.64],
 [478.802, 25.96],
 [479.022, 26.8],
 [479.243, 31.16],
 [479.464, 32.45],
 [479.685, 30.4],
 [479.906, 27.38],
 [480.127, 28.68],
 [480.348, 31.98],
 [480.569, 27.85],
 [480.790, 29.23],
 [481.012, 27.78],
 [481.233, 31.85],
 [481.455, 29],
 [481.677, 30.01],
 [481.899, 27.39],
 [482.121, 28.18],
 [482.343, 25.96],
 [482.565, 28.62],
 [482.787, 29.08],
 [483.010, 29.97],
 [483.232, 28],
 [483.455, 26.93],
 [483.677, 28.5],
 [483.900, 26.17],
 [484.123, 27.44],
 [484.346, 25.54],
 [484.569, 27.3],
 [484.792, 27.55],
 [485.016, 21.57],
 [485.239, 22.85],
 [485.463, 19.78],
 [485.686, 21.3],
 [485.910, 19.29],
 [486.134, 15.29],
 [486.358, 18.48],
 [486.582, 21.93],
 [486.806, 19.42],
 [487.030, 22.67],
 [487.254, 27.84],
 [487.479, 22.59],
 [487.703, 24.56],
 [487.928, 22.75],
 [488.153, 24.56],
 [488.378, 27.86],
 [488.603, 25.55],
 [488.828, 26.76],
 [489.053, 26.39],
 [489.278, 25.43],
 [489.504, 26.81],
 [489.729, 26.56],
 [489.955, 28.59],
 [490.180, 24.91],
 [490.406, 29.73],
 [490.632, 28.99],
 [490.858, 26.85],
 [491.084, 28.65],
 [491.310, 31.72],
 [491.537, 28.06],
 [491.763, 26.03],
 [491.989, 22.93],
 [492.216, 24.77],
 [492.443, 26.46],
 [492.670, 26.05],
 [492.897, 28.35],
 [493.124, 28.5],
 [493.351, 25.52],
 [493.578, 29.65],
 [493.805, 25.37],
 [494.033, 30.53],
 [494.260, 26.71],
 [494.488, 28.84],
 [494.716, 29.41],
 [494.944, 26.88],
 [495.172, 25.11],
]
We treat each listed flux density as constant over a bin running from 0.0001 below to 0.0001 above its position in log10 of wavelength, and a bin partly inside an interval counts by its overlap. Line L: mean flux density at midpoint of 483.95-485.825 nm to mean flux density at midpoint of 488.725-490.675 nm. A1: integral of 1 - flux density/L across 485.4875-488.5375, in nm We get 0.396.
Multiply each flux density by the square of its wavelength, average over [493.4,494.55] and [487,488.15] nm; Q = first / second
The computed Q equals 1.2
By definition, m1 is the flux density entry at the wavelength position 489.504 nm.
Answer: 26.81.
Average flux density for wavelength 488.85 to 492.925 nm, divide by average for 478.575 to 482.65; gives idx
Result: 0.93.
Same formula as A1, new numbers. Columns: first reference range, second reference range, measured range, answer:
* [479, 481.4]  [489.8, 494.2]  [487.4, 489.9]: 0.22 nm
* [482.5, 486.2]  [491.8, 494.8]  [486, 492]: 0.20 nm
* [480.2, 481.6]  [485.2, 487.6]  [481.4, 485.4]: -0.22 nm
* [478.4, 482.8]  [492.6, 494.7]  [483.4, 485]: 0.11 nm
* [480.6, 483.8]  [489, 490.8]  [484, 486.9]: 0.61 nm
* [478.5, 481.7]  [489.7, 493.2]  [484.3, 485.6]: 0.21 nm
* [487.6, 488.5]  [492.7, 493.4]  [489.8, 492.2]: -0.10 nm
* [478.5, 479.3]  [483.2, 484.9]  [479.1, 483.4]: -0.23 nm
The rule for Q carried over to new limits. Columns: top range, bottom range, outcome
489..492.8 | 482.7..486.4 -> 1.13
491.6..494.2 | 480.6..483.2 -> 0.97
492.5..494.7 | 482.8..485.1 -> 1.07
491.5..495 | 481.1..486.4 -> 1.10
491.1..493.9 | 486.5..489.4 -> 1.12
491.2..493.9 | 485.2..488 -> 1.29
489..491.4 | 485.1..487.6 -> 1.34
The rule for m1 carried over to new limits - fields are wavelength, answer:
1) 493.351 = 25.52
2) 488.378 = 27.86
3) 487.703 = 24.56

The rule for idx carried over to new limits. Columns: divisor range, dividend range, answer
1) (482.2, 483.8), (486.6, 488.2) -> 0.83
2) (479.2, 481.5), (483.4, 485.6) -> 0.85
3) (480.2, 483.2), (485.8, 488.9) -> 0.79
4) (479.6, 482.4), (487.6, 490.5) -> 0.90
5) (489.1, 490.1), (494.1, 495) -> 1.05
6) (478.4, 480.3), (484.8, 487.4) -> 0.73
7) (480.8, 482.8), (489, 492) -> 0.96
